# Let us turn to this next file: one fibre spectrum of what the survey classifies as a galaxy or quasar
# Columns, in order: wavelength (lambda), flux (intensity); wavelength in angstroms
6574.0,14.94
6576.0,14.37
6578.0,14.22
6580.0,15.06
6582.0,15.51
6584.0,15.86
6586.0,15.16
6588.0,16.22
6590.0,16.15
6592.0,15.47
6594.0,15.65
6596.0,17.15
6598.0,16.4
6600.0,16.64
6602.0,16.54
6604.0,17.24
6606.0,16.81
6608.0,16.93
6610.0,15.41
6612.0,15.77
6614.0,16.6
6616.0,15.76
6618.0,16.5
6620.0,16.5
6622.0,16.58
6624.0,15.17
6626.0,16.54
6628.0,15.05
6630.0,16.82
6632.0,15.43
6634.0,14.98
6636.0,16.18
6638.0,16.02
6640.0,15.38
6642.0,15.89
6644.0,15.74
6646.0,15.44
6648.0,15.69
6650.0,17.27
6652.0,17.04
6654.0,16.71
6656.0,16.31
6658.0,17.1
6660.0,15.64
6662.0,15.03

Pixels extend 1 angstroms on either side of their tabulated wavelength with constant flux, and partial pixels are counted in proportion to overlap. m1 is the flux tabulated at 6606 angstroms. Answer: 16.81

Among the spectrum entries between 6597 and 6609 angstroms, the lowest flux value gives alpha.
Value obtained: 16.4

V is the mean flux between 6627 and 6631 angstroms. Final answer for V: 15.9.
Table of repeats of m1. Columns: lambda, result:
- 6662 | 15.03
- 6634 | 14.98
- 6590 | 16.15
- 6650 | 17.27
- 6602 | 16.54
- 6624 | 15.17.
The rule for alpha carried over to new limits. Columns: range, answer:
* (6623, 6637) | 14.98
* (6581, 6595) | 15.16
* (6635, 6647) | 15.38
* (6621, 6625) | 15.17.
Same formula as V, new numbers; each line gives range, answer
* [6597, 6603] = 16.5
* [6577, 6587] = 15.2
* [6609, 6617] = 15.9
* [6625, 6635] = 15.8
